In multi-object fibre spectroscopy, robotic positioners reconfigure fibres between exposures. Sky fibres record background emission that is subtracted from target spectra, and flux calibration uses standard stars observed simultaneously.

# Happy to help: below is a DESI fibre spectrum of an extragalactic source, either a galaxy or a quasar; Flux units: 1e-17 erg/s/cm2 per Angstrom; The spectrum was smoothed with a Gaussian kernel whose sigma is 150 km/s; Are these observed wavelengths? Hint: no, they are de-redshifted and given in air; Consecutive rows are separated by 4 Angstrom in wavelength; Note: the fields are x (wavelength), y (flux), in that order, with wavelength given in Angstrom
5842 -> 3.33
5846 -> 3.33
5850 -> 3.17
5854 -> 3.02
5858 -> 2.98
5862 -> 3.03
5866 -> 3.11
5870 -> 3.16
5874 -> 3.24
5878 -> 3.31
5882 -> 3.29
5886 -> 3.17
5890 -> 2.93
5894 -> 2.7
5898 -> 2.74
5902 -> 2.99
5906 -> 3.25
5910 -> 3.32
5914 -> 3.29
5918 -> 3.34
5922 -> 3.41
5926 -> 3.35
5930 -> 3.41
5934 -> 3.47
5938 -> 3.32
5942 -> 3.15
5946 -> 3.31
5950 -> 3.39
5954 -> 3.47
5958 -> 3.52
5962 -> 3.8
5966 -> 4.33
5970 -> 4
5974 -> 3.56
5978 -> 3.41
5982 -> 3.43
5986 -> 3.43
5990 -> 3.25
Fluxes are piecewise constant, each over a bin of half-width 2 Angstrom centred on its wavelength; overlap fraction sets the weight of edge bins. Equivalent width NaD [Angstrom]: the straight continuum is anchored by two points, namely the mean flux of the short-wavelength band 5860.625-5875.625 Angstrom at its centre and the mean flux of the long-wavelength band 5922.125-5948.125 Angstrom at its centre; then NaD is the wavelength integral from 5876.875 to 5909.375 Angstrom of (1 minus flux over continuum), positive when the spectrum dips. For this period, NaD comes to 1.6 Angstrom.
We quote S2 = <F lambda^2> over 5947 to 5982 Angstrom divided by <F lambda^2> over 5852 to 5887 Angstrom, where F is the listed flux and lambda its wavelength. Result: 1.20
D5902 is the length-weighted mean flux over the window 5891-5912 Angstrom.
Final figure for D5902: 3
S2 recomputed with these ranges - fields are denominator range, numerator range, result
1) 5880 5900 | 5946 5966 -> 1.24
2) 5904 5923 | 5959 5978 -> 1.18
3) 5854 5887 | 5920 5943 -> 1.09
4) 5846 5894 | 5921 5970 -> 1.16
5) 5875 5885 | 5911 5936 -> 1.04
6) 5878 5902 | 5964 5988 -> 1.27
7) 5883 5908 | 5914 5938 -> 1.15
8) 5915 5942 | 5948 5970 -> 1.12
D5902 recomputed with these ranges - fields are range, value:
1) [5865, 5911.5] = 3.1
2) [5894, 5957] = 3.27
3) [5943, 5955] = 3.36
